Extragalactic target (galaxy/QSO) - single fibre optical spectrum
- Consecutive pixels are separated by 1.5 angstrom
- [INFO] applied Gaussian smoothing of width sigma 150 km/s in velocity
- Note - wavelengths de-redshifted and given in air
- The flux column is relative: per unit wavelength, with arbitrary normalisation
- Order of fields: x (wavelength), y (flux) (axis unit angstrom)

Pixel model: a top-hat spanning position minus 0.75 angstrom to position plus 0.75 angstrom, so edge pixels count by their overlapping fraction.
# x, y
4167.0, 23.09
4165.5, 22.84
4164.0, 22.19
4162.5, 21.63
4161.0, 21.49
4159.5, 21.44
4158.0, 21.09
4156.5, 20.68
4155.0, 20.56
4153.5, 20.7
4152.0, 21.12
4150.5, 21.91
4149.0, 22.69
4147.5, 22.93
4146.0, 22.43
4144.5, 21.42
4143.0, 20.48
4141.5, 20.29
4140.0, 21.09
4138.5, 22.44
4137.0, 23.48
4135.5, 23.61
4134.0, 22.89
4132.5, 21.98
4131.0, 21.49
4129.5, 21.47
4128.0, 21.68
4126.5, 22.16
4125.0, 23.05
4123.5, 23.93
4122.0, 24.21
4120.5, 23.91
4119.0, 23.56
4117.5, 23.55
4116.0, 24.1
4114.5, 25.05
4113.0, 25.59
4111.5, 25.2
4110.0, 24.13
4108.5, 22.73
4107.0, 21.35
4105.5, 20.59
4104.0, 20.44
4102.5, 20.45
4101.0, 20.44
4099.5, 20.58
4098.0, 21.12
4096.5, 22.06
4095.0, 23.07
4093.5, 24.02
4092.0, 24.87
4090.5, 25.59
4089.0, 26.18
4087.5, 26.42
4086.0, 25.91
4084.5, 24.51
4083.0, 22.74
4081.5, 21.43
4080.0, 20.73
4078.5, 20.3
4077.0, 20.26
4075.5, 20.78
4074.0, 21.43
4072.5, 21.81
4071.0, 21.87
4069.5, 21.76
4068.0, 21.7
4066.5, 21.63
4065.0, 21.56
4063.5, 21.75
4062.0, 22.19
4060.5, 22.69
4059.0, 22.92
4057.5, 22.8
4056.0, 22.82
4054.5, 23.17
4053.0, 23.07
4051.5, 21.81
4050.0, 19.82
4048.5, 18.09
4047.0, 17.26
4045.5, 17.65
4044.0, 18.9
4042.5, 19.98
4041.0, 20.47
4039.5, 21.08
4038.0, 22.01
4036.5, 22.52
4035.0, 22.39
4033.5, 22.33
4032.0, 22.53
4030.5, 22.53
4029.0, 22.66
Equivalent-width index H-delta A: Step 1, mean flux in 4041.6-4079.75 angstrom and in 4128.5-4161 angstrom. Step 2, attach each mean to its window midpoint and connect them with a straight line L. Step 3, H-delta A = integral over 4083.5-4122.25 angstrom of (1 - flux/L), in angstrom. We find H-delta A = -3.7 angstrom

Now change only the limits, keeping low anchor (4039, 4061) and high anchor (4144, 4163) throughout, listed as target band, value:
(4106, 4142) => -2.88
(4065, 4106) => -2.44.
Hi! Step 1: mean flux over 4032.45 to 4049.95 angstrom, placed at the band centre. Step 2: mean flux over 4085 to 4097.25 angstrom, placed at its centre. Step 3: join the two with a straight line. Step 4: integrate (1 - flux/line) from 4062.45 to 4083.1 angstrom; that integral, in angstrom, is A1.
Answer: 1.5 angstrom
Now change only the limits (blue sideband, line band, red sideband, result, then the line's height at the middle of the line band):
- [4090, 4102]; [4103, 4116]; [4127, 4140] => -0.4 angstrom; 22.5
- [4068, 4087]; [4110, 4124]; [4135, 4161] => -1.6 angstrom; 21.8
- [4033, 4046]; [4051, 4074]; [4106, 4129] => -0.6 angstrom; 21.6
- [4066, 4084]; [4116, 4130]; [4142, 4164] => -1.1 angstrom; 21.5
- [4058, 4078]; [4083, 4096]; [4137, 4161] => -1.9 angstrom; 21.7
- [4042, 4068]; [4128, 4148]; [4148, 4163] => -0.6 angstrom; 21.3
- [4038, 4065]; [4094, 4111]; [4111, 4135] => 0.8 angstrom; 22.7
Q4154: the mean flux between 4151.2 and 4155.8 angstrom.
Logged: 20.8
